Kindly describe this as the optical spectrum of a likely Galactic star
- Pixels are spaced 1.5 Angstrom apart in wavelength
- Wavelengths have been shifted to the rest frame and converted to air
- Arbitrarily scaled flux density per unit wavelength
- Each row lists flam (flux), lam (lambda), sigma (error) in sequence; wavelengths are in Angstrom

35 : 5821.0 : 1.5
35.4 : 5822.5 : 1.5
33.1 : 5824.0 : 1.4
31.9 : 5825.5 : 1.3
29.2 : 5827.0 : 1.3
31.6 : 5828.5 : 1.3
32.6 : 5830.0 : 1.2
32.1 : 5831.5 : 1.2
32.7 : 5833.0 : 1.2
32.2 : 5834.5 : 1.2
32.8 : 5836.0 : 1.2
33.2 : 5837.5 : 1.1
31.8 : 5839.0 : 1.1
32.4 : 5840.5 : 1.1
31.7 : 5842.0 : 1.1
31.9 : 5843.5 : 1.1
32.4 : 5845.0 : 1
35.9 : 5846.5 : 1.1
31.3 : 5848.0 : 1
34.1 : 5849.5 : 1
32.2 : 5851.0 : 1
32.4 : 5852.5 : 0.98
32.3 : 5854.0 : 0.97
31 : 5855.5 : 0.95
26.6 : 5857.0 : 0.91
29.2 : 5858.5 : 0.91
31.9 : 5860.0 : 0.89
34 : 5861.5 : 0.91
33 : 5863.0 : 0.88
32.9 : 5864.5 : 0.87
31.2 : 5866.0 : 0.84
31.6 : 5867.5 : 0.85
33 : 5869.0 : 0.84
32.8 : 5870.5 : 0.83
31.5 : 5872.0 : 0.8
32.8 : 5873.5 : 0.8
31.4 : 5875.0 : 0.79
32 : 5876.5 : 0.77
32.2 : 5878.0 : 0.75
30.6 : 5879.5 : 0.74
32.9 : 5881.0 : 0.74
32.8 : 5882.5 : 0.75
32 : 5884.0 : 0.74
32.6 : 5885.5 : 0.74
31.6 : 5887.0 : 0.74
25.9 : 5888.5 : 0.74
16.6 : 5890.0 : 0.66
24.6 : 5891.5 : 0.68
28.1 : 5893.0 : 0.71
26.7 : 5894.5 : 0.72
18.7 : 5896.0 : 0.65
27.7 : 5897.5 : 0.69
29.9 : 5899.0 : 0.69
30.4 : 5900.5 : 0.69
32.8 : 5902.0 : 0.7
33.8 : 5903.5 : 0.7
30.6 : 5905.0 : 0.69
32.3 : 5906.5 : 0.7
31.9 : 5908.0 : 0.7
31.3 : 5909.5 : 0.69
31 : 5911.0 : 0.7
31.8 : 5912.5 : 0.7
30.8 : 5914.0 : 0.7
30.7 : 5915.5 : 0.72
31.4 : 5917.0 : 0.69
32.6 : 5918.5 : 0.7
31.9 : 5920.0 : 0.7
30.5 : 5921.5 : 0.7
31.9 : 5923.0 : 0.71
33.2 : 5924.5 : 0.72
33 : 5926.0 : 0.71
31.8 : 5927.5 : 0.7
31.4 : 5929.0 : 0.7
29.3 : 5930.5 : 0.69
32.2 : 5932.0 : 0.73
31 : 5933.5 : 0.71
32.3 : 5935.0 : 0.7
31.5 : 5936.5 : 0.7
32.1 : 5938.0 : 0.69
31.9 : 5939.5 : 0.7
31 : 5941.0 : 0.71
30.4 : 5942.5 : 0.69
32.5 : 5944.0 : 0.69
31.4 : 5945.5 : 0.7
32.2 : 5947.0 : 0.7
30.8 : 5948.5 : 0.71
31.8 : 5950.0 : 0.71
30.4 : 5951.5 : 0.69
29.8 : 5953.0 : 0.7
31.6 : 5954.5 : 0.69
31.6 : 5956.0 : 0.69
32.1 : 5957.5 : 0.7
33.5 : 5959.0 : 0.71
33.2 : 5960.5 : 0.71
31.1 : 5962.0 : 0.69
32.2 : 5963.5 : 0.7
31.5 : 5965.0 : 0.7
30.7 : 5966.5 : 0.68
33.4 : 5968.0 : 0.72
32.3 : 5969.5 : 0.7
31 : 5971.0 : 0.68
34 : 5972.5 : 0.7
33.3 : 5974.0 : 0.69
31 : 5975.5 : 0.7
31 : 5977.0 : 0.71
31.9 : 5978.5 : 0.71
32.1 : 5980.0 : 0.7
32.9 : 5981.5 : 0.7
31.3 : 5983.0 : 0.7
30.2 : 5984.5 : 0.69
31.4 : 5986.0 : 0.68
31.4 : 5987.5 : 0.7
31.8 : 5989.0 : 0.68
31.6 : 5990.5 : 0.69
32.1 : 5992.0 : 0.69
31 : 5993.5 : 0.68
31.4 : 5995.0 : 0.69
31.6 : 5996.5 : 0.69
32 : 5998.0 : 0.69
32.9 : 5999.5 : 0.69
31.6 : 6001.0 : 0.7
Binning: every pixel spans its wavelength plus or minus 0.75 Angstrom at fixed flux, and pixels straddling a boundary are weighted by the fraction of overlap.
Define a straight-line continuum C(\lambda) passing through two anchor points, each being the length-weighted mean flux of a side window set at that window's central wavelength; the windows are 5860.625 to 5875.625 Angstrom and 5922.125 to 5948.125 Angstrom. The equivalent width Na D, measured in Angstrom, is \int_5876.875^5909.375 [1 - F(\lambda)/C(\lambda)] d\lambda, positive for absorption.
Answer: 2.8 Angstrom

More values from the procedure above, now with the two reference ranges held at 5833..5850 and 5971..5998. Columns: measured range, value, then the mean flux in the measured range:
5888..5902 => 2.83 Angstrom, 25.8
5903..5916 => 0.28 Angstrom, 31.6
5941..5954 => 0.34 Angstrom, 31.2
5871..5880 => 0.18 Angstrom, 31.8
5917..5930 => 0.08 Angstrom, 31.9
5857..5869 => 0.31 Angstrom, 31.7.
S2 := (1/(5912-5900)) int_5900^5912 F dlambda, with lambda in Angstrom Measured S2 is 31.8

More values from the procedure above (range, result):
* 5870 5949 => 30.7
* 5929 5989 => 31.7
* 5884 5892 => 26.9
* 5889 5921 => 29.3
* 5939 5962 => 31.6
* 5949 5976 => 31.9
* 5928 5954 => 31.3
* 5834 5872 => 32.1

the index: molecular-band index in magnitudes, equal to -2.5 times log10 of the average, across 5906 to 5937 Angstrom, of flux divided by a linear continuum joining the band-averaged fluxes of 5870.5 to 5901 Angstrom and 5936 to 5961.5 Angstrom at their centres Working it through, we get -0.04 mag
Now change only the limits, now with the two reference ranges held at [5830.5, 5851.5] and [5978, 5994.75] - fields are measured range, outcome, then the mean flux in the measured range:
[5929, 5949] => 0.02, 31.4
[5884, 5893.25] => 0.20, 26.9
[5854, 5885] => 0.02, 31.8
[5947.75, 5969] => 0.00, 31.7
